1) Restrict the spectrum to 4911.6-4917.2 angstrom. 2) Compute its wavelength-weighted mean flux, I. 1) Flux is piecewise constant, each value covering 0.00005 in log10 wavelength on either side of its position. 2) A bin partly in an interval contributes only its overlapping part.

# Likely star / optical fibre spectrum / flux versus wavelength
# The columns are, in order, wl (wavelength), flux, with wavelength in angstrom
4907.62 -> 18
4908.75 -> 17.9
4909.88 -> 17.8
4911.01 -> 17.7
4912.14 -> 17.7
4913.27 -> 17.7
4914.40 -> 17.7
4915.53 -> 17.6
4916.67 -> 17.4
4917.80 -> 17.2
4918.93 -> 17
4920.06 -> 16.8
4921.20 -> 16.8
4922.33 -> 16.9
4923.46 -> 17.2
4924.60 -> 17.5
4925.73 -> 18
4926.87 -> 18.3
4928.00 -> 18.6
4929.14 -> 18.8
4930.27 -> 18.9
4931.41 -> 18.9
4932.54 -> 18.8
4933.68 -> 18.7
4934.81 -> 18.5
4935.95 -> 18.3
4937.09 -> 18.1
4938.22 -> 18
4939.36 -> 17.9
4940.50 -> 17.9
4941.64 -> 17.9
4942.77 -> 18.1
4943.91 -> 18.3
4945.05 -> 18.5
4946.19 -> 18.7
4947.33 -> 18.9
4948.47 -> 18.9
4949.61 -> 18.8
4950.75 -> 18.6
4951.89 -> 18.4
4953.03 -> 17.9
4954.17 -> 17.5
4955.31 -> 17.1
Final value 17.6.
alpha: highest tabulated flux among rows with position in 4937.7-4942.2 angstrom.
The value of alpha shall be 18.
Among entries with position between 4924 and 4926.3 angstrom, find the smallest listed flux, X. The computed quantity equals 17.5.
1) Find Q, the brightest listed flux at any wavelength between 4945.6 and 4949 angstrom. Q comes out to 18.9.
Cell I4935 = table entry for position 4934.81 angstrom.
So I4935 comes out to 18.5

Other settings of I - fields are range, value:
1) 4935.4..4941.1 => 18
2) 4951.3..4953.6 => 18.2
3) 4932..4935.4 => 18.7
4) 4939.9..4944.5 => 18.1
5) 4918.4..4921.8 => 16.9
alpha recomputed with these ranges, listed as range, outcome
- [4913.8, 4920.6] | 17.7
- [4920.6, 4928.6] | 18.6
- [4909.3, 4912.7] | 17.8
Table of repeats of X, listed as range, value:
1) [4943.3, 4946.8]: 18.3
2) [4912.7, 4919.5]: 17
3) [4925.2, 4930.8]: 18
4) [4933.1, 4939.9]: 17.9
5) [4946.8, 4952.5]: 18.4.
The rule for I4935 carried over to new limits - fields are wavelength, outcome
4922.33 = 16.9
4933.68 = 18.7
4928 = 18.6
